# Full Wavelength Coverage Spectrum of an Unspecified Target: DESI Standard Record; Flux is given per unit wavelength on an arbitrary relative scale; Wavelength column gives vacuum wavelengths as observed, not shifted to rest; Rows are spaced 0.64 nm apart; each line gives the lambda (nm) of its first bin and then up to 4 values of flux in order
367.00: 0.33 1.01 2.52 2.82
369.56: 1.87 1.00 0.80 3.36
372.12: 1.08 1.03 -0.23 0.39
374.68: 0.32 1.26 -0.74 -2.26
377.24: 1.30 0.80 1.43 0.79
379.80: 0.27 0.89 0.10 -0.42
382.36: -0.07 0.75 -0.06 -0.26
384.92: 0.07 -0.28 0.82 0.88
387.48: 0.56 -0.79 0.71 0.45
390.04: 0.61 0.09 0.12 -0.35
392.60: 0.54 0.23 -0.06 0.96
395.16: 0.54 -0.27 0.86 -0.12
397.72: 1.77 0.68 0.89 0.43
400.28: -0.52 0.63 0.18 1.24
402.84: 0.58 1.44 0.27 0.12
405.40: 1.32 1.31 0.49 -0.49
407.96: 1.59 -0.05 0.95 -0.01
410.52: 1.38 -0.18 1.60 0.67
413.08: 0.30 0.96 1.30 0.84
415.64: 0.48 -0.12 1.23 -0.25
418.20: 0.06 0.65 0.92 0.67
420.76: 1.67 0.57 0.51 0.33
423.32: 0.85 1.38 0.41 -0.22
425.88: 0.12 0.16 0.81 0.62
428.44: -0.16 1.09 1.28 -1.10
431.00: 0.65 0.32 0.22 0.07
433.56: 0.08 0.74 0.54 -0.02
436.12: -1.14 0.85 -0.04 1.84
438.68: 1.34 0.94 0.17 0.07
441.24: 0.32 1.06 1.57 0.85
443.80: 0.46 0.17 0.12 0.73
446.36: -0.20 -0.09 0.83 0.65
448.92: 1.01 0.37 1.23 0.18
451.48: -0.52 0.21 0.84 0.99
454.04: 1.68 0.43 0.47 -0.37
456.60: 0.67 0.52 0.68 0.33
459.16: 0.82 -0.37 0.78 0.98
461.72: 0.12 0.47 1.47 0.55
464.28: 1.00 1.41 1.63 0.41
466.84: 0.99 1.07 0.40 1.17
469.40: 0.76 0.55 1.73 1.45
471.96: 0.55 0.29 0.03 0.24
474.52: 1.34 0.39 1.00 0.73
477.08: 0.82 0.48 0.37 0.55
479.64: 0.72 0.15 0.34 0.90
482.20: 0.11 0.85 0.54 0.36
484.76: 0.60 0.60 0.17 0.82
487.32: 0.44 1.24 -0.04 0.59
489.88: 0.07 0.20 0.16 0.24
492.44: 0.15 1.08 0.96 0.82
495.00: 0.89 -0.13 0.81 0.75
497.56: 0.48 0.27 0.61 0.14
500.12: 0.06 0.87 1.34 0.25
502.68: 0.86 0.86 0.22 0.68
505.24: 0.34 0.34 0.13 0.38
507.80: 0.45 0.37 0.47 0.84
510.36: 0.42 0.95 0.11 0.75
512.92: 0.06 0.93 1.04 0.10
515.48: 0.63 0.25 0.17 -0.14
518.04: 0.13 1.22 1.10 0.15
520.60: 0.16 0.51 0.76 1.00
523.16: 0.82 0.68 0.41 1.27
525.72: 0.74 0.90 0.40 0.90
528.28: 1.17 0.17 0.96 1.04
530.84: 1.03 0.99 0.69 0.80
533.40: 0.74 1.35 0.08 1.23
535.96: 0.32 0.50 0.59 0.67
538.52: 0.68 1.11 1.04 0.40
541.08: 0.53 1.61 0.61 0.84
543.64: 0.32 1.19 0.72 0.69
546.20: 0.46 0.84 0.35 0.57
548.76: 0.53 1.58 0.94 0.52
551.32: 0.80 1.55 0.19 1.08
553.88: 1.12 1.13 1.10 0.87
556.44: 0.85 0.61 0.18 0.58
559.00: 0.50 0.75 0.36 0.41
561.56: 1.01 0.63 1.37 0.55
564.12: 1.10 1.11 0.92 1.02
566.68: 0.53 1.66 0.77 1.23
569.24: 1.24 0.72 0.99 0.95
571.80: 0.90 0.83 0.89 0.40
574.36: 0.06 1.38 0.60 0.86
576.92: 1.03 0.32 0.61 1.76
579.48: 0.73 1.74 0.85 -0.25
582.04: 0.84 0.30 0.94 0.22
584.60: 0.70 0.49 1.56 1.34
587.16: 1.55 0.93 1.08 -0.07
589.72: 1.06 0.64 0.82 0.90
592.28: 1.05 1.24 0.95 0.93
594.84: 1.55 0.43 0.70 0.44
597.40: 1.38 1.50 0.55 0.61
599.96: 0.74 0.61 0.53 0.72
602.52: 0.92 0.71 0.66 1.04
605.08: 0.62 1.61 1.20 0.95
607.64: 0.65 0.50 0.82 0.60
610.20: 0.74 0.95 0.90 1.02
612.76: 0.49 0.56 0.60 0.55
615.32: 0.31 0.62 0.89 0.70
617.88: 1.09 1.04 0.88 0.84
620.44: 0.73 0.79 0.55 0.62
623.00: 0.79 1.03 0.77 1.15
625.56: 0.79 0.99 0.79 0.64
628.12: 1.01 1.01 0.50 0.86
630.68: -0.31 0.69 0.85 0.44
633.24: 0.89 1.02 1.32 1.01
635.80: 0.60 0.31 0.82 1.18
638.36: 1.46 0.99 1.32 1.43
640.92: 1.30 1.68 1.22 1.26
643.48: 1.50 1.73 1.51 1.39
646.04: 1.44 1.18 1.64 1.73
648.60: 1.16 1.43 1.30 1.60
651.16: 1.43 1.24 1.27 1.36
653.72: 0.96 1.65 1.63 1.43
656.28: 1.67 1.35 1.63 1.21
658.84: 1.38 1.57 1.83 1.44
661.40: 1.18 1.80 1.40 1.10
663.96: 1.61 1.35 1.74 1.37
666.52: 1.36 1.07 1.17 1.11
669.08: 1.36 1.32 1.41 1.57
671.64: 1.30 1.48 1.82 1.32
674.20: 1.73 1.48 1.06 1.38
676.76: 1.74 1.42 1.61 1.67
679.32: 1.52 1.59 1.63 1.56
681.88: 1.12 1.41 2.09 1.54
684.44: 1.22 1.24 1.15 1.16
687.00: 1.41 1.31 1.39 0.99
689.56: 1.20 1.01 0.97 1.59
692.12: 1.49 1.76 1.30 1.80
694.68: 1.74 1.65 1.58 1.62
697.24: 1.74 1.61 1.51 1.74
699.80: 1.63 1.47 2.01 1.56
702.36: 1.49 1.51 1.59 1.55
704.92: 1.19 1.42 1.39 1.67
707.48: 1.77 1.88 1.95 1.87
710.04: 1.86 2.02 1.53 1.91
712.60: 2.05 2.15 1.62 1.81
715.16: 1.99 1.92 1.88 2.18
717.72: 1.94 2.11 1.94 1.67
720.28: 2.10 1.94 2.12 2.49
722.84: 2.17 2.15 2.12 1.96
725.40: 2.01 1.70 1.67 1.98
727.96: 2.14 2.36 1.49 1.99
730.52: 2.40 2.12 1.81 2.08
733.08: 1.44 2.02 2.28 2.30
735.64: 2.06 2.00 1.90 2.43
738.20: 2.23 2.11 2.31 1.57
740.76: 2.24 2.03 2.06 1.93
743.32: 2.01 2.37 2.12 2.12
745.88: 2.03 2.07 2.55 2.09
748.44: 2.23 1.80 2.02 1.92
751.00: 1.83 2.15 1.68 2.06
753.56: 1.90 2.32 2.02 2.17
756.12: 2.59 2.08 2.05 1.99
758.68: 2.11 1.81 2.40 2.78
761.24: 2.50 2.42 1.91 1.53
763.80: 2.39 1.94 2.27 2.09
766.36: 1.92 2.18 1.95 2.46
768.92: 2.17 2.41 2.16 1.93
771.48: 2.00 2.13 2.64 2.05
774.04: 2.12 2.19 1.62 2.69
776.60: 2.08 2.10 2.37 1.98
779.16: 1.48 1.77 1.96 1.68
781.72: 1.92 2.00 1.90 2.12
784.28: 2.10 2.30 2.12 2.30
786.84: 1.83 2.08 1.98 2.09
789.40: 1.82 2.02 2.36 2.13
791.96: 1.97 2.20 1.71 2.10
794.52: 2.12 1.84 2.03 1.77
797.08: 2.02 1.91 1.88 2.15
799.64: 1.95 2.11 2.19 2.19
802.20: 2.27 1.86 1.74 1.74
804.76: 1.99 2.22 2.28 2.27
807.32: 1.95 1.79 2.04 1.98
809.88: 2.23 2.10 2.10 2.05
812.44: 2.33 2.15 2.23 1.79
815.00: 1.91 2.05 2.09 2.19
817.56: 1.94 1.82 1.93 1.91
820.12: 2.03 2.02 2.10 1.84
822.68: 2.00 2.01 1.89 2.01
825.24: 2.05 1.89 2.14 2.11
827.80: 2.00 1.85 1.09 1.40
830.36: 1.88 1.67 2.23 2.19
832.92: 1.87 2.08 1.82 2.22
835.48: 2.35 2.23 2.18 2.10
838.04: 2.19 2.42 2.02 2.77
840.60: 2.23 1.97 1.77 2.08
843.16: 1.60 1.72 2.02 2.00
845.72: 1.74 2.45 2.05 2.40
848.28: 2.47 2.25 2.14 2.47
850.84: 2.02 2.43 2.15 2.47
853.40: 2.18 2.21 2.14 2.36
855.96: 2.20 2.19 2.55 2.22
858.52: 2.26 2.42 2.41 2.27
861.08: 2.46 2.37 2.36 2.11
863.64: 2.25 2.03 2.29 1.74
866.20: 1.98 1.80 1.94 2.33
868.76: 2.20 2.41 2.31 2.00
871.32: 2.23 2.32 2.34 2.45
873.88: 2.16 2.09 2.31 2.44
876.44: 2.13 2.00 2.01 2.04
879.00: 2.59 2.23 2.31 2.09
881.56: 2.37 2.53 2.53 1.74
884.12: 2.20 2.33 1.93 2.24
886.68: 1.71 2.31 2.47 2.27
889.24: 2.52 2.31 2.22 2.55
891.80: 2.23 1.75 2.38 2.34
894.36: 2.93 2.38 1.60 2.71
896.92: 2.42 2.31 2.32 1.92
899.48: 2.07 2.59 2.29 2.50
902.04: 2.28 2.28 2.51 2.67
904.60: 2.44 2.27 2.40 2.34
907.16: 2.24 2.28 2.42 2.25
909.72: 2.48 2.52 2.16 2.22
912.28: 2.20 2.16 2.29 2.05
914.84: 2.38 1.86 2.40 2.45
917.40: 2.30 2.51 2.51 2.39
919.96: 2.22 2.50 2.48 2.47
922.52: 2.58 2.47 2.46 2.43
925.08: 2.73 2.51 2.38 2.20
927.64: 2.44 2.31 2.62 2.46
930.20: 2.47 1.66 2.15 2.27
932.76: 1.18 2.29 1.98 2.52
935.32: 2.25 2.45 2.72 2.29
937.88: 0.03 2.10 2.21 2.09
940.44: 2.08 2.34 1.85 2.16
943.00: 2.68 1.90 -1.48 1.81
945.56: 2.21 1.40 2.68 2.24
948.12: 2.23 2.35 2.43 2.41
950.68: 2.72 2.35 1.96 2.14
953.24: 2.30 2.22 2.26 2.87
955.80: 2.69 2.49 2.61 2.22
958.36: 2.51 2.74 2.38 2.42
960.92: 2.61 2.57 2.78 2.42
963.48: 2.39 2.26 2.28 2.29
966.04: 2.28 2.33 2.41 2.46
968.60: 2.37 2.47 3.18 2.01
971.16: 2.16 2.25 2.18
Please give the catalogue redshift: 0.603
